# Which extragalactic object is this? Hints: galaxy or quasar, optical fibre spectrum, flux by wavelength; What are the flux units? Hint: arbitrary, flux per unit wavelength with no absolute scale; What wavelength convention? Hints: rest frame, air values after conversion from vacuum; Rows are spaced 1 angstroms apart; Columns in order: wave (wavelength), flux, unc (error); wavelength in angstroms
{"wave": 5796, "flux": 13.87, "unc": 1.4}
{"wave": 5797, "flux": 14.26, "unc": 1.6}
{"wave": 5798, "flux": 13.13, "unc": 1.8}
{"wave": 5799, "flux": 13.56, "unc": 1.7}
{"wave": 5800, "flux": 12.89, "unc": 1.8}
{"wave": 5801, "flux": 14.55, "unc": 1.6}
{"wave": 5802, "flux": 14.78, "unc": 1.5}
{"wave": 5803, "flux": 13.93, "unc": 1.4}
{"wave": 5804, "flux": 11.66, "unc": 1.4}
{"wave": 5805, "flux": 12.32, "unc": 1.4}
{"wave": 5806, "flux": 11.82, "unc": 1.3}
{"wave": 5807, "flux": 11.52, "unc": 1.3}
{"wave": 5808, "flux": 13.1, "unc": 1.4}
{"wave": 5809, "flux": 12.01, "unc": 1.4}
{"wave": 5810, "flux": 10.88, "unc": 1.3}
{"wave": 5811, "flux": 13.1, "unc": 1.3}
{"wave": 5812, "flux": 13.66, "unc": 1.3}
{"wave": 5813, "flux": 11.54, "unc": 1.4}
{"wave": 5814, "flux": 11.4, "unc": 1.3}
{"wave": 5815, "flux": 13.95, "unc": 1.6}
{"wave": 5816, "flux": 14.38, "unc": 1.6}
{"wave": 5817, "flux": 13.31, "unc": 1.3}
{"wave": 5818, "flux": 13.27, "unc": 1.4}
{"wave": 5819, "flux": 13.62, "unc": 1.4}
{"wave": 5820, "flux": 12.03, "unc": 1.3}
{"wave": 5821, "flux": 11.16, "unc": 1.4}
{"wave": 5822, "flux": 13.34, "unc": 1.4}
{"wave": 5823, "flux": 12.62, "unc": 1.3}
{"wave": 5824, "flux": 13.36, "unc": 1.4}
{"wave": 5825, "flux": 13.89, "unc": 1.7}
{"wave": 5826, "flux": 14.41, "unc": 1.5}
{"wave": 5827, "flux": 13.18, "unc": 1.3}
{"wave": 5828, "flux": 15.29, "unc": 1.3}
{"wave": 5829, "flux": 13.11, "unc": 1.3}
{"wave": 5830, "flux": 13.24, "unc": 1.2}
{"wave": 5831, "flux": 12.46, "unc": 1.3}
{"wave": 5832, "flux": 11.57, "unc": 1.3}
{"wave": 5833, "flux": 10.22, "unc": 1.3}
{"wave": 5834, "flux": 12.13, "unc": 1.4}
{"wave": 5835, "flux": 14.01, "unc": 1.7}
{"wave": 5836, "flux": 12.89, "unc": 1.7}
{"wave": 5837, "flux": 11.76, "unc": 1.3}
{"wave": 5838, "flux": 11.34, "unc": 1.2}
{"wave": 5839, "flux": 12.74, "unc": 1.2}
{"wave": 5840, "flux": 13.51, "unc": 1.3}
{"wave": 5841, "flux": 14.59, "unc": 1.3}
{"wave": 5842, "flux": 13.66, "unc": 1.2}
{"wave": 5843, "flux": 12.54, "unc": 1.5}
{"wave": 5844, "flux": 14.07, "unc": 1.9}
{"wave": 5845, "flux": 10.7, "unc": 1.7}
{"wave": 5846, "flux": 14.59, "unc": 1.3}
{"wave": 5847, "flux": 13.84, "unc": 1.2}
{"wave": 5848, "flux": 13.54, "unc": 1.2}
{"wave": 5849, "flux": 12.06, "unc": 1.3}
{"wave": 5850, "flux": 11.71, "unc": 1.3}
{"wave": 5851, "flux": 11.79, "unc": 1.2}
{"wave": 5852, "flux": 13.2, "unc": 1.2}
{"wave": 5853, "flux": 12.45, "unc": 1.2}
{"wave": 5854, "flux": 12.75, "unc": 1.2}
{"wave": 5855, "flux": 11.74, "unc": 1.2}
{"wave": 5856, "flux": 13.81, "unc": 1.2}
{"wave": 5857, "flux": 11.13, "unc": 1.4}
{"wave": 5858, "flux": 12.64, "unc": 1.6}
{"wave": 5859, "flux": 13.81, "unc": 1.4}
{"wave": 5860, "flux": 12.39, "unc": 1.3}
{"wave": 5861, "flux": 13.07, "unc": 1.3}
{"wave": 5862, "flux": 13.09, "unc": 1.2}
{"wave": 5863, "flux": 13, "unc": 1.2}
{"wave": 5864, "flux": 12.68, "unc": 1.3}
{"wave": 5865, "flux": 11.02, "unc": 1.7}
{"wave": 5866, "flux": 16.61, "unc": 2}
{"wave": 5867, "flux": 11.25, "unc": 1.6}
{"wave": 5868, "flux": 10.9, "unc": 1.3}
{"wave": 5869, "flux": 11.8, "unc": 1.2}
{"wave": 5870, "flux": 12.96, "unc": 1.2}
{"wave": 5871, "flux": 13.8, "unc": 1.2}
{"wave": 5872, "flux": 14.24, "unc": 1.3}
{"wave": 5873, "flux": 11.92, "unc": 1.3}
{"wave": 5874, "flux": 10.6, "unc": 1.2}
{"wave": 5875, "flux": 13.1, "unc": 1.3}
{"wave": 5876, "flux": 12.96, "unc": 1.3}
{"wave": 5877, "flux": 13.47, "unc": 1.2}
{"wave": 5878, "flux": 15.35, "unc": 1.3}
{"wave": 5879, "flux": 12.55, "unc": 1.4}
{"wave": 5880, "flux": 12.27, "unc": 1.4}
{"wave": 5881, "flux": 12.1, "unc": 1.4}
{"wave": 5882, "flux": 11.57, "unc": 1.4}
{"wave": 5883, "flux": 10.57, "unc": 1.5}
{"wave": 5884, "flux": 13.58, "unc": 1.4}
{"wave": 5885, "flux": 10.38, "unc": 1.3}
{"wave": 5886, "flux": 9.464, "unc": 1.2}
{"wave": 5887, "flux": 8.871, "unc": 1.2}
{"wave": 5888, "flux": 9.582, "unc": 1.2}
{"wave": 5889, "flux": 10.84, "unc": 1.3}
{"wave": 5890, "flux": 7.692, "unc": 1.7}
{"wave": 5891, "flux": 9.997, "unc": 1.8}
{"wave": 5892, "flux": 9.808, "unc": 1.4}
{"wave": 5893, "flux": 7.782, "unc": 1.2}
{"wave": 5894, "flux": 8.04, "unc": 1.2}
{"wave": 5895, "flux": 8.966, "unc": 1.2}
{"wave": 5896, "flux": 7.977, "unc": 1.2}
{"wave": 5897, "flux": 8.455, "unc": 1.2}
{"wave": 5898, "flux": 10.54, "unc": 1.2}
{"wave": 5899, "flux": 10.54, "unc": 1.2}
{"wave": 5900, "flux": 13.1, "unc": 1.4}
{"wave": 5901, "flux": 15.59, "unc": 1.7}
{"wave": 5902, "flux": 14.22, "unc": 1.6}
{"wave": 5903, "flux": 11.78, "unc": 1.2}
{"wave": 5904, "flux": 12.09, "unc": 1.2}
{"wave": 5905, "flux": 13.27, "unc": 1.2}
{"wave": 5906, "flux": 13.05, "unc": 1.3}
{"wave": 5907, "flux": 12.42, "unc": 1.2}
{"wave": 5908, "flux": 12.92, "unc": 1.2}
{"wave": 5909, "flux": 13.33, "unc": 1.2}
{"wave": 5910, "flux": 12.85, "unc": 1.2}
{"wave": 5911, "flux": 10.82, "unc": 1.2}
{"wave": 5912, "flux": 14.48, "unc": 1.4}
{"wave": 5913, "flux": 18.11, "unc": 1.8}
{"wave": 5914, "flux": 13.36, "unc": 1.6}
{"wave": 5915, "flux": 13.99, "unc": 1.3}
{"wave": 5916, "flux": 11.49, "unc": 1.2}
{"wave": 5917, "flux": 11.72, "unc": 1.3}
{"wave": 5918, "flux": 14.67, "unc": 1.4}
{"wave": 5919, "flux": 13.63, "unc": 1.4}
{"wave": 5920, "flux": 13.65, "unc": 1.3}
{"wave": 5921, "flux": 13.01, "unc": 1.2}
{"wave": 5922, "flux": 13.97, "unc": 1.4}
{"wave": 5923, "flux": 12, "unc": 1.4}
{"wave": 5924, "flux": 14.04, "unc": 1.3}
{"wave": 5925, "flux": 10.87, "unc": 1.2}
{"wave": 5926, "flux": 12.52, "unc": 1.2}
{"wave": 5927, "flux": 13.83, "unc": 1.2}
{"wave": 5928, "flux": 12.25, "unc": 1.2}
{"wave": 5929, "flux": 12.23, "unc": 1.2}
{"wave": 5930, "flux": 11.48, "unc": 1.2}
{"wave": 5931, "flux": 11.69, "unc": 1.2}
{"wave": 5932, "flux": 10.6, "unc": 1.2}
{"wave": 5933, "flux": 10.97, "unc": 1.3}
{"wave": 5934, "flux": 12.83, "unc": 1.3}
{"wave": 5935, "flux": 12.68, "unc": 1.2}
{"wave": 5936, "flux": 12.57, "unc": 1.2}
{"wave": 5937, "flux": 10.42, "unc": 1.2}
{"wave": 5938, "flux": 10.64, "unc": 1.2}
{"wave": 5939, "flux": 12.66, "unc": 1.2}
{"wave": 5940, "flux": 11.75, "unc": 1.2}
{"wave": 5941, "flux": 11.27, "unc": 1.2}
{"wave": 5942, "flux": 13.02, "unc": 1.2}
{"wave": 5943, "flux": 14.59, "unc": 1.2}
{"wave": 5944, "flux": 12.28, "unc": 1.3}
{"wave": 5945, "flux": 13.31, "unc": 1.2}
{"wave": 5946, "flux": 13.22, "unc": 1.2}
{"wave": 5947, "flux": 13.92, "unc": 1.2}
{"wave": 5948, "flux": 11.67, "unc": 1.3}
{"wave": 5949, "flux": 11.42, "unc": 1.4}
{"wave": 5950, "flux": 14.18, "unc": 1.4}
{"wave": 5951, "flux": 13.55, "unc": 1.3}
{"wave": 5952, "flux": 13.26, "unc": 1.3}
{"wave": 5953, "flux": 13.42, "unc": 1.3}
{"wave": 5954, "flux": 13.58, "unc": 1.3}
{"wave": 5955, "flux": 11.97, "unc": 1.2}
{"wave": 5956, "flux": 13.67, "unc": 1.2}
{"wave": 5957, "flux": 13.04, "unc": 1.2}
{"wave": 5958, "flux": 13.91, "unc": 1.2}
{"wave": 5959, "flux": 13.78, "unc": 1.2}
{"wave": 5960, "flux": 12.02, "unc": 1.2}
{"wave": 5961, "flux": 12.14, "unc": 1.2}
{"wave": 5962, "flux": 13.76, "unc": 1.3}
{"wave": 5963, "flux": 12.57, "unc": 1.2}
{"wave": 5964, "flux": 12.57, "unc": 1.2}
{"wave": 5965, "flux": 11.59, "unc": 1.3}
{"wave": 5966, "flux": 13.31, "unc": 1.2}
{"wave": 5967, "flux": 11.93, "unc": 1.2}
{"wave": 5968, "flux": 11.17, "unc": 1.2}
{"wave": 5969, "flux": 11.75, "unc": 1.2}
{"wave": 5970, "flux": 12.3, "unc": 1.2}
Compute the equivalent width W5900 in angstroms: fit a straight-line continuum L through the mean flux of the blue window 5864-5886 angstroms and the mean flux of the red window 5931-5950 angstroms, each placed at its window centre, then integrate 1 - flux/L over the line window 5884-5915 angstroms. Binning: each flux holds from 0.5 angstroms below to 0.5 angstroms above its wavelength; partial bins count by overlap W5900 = 2.4 angstroms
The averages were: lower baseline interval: 12.5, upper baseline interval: 12.3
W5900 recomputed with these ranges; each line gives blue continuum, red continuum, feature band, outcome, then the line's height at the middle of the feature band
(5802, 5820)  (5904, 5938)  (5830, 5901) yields 4.2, 12.7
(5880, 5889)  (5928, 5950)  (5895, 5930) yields -3.3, 11.5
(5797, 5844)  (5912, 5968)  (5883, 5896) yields 3.3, 12.8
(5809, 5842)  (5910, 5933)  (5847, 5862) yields 0.3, 12.9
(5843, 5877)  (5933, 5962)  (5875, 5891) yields 1.6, 12.7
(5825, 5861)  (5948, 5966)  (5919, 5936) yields 0.6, 12.9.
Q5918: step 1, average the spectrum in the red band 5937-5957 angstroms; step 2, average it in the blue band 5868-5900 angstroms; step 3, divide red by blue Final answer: 1.15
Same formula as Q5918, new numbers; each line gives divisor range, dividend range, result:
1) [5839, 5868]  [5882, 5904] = 0.81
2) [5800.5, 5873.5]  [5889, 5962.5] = 0.96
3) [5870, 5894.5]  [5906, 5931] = 1.15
